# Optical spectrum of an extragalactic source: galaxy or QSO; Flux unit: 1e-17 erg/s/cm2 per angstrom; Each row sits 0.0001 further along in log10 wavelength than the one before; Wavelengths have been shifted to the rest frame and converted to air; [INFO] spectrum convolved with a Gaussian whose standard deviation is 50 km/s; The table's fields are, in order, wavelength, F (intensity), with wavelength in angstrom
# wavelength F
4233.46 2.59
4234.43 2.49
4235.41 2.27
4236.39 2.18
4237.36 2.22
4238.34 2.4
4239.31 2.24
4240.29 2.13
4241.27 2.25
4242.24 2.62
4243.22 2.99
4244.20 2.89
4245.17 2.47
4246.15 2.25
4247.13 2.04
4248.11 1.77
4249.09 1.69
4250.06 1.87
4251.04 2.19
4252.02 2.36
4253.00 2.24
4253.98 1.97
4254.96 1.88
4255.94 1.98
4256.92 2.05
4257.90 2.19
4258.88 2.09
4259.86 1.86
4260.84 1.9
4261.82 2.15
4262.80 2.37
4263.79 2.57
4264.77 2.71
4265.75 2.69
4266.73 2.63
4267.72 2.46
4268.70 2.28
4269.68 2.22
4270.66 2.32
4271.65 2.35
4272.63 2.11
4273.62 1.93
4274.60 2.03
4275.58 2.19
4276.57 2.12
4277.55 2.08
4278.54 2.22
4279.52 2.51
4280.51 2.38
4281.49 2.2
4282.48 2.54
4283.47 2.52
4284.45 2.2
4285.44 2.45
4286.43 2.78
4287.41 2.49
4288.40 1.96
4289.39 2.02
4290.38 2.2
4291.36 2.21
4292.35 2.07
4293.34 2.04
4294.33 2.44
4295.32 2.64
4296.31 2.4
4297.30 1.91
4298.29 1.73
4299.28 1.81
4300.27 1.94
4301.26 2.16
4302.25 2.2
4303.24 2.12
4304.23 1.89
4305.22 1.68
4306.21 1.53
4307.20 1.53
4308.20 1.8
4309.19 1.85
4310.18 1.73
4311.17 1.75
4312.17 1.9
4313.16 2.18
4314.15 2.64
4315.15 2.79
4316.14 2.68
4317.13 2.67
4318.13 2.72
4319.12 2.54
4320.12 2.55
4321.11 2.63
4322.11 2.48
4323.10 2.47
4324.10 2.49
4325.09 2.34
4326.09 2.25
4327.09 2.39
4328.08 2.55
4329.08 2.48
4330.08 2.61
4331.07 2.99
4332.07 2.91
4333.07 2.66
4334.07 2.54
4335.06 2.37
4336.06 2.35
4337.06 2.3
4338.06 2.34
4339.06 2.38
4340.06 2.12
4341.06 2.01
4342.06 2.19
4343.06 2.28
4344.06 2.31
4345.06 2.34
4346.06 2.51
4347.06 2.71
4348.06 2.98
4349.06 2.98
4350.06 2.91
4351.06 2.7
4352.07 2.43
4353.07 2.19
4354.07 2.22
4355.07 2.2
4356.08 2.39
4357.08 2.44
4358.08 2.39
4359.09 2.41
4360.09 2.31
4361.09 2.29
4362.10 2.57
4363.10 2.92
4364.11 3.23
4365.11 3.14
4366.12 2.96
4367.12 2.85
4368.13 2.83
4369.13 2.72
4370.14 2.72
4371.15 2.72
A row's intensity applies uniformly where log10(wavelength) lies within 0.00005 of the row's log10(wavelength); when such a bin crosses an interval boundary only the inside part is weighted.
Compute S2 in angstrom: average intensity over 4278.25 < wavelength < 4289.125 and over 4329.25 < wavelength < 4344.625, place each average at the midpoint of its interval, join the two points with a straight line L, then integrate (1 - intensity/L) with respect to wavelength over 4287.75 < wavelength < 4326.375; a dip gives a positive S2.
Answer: 3.6 angstrom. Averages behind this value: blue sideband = 2.38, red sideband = 2.42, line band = 2.18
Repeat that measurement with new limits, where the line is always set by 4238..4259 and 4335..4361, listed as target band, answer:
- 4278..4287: -0.6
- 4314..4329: -1.2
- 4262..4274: -0.7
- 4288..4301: 1.1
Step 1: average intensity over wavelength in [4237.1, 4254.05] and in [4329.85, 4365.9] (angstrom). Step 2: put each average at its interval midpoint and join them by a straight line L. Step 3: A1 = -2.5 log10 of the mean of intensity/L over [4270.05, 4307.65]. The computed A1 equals 0.10 mag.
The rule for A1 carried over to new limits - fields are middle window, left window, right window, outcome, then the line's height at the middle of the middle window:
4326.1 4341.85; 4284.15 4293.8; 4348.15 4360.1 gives -0.019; 2.41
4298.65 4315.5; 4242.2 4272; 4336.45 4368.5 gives 0.217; 2.4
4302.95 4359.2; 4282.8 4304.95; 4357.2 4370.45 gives 0.046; 2.47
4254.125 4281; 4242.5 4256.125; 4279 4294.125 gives 0.011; 2.25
